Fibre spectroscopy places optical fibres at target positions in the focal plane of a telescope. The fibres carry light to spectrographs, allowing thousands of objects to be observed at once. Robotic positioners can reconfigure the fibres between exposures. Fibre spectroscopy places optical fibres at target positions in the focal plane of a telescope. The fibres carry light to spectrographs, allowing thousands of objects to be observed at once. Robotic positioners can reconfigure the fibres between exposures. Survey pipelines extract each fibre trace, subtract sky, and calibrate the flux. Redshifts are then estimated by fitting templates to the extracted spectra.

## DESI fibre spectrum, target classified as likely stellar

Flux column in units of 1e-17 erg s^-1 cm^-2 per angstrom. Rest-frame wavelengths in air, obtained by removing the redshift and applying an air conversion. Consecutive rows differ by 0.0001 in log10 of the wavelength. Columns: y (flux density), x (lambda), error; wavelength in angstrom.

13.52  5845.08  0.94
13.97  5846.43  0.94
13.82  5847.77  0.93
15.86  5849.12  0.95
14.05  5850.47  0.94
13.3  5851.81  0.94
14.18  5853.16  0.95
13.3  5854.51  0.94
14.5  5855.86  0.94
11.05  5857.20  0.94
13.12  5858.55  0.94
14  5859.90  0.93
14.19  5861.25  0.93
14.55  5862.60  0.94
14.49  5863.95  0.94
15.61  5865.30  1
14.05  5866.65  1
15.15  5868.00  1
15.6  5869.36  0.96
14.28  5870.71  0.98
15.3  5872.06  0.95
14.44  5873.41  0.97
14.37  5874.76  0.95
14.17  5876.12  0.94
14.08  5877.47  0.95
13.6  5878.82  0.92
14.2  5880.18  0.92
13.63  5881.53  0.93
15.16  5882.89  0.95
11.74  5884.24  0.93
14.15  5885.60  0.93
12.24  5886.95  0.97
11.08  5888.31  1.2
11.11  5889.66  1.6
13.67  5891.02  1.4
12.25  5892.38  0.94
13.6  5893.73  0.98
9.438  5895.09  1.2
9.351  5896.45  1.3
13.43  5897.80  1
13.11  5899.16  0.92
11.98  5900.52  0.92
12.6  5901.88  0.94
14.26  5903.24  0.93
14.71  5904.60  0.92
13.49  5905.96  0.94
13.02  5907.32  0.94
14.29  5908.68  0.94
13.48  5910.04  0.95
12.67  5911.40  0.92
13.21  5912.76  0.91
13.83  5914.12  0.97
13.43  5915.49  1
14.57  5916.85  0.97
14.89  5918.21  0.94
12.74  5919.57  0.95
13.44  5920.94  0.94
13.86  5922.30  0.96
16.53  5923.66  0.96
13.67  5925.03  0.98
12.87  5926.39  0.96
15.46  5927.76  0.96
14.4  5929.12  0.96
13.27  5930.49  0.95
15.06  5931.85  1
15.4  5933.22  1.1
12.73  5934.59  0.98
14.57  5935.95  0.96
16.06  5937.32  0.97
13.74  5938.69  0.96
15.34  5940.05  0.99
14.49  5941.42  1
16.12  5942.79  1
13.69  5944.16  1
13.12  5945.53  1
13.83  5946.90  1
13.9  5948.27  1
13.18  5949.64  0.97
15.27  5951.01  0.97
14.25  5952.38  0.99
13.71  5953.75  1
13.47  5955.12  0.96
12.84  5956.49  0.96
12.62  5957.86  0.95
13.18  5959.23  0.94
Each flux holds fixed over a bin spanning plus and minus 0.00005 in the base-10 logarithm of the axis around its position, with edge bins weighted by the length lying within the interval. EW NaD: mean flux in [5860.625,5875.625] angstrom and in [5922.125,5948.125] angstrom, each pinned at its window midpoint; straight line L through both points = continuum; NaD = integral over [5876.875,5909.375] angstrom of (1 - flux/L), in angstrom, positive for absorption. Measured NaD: 3.8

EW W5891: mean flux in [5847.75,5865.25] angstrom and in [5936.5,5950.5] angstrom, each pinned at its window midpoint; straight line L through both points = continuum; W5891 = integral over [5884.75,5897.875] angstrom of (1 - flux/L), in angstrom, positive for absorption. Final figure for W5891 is 2.0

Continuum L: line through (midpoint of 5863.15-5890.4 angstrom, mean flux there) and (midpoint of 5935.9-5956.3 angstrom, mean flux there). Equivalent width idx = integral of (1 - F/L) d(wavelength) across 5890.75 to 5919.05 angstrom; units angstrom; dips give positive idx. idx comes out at 1.9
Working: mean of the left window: 13.9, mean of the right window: 14.3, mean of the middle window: 13.1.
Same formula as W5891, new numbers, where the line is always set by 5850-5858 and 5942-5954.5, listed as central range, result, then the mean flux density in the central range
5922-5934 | -0.5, 14.5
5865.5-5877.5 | -1.0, 14.7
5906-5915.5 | 0.3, 13.4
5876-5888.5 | 0.1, 13.5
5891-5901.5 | 1.3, 12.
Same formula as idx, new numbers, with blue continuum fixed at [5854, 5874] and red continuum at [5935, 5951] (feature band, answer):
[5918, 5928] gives 0.2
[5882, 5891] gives 1.0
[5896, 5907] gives 1.1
